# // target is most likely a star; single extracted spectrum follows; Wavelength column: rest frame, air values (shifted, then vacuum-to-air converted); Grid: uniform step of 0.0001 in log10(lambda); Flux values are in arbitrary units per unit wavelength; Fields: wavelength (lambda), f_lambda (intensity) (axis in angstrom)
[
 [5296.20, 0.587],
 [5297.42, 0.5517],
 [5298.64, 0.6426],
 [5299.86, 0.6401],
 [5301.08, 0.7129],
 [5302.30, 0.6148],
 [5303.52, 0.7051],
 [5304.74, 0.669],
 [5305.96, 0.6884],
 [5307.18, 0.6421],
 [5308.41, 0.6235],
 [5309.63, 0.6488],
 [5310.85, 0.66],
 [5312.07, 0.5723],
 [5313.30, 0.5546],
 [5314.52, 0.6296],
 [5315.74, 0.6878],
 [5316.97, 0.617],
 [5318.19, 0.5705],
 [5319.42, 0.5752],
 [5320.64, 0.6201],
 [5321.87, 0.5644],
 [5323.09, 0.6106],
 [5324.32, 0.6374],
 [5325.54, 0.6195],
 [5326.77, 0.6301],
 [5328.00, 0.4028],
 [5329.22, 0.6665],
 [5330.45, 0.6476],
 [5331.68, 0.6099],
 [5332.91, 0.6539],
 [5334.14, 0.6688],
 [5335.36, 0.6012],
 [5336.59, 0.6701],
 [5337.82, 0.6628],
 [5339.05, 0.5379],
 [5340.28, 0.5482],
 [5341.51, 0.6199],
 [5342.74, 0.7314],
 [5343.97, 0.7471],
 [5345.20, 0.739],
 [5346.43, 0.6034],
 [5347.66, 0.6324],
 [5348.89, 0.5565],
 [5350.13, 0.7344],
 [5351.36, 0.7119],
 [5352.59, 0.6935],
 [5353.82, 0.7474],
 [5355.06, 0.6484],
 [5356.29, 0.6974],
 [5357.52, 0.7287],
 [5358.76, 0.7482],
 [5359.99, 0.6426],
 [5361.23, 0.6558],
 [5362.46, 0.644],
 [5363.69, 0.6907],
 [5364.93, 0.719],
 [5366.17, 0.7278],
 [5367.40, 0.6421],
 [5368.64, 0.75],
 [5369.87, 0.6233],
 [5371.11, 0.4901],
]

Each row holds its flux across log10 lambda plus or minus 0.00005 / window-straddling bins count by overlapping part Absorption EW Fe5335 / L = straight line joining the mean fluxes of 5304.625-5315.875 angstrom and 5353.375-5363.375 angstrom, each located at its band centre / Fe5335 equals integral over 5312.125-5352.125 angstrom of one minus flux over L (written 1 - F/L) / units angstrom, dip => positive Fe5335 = 2.0 angstrom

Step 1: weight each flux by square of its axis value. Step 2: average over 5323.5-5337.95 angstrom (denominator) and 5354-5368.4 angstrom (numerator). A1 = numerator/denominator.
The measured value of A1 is 1.1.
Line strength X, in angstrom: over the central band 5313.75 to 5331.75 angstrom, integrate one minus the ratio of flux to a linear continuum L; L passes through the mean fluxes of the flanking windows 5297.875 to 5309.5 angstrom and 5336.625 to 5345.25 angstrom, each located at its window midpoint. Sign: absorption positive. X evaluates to 1.3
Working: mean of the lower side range 0.658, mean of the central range 0.605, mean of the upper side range 0.651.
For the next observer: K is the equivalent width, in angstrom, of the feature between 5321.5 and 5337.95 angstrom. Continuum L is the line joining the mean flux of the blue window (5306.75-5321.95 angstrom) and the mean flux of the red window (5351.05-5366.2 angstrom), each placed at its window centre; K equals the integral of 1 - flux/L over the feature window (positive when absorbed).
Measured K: 0.65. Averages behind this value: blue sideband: 0.614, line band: 0.617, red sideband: 0.695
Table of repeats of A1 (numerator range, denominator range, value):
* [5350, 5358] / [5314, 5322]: 1.17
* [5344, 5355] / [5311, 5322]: 1.14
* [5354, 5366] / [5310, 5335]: 1.15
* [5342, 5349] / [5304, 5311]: 1.04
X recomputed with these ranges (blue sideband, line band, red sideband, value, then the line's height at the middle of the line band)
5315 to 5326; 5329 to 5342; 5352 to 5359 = 0.6 angstrom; 0.653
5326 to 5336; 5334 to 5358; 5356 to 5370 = -0.6 angstrom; 0.648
